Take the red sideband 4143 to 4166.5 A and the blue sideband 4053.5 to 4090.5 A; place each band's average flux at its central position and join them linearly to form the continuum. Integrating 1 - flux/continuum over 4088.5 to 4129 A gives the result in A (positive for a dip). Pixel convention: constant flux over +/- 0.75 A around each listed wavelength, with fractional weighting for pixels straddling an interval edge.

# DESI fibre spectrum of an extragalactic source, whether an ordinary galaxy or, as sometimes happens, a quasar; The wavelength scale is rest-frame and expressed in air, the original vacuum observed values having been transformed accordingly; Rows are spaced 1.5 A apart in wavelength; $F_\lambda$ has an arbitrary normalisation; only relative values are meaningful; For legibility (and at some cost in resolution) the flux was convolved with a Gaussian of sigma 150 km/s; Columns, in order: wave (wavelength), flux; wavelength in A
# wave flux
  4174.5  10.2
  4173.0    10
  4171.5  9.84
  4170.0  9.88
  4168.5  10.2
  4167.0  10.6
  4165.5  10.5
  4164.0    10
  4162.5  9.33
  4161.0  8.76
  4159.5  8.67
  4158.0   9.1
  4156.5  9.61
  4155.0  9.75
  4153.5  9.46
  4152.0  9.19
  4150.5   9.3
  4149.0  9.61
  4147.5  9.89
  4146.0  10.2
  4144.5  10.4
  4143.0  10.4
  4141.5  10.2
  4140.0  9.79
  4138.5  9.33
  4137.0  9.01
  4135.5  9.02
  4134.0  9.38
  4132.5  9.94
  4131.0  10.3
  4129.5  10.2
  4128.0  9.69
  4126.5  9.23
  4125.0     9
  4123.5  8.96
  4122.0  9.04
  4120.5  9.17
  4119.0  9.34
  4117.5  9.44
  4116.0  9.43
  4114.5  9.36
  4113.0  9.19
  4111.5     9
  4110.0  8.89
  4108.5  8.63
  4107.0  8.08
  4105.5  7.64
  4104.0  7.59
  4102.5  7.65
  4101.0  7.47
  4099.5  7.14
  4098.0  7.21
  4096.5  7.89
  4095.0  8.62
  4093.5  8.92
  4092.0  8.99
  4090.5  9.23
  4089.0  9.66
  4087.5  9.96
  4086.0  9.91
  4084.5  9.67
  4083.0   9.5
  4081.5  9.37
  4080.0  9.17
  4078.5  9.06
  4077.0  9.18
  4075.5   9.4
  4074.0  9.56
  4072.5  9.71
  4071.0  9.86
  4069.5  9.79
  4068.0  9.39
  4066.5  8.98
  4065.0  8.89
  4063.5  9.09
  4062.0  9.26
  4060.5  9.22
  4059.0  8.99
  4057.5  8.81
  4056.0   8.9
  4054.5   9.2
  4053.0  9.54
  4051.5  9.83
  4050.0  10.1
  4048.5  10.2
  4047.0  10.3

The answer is 3.4 A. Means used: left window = 9.35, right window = 9.62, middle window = 8.69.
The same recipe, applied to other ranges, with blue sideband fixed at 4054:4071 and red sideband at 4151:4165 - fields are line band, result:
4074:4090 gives -0.5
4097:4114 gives 2.2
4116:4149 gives -1.1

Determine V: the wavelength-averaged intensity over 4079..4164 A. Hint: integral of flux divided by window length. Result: 9.17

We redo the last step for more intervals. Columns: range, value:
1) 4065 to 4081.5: 9.38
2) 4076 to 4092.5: 9.43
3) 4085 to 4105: 8.48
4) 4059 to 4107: 8.92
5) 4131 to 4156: 9.7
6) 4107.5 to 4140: 9.31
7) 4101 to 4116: 8.45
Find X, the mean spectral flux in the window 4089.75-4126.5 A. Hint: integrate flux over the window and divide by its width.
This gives 8.59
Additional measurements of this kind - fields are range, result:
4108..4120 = 9.17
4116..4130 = 9.33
